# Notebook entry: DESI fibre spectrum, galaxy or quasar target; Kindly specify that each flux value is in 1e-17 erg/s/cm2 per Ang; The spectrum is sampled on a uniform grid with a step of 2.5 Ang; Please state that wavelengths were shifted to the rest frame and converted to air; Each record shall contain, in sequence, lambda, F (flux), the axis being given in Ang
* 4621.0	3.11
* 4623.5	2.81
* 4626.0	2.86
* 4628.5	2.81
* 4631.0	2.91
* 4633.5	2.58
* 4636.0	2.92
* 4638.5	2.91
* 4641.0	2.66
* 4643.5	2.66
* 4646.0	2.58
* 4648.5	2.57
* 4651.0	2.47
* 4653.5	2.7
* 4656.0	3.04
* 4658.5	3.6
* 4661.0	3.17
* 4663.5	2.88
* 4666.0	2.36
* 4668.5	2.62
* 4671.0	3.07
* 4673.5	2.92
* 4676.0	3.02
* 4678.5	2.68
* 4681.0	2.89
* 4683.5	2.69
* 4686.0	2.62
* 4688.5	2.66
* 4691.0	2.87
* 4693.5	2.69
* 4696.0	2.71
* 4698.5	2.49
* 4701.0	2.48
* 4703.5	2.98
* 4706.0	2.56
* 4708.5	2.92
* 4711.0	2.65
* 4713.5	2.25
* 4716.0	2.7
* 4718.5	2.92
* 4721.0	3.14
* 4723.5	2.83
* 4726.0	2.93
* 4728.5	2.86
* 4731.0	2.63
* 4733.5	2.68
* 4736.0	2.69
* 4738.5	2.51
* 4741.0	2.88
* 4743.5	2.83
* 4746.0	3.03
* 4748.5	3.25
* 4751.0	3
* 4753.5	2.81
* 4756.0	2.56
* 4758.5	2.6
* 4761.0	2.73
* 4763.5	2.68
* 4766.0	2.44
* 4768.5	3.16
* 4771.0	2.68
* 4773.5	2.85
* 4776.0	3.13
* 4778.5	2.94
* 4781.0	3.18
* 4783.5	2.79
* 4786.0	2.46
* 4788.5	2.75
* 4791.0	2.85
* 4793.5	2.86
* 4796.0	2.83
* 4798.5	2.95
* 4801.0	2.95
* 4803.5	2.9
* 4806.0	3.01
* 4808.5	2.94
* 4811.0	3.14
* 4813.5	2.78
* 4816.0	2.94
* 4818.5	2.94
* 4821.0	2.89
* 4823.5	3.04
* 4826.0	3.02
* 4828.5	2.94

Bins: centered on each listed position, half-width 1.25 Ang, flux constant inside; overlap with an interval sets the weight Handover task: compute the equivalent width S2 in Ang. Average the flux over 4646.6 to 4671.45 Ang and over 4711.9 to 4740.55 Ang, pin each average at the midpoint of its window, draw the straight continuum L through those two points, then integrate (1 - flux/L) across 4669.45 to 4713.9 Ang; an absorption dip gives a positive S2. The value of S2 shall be 0.81 Ang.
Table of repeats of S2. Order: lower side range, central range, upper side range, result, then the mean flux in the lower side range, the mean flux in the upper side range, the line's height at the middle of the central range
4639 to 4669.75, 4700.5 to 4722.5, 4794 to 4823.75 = 0.73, 2.78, 2.94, 2.84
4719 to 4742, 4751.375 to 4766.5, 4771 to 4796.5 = 0.86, 2.8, 2.86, 2.83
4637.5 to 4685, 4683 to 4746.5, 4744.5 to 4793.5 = 2.02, 2.81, 2.84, 2.83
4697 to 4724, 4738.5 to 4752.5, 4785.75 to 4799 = -1.01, 2.72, 2.8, 2.75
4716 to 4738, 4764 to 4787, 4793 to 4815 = 0.34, 2.82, 2.93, 2.89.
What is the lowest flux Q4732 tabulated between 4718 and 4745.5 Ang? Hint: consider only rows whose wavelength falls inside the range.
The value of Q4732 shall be 2.51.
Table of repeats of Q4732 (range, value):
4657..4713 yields 2.36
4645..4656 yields 2.47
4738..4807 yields 2.44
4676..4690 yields 2.62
